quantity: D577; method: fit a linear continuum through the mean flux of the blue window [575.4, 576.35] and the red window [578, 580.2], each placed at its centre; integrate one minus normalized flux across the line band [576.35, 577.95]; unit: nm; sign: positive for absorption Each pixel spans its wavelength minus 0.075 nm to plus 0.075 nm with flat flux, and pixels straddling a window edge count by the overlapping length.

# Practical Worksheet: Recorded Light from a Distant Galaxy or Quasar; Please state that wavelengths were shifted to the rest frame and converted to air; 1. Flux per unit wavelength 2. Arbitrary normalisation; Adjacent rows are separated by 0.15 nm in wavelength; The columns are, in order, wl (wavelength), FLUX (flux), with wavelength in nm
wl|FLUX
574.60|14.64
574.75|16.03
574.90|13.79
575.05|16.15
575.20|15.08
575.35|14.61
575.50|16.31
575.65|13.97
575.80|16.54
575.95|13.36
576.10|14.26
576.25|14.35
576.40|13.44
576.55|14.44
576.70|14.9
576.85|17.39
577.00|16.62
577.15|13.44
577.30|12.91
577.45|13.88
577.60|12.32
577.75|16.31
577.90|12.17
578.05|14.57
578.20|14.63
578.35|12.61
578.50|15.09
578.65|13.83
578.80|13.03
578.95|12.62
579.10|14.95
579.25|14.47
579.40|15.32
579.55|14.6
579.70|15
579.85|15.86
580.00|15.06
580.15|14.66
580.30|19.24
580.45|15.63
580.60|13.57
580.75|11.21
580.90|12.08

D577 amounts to 0.02 nm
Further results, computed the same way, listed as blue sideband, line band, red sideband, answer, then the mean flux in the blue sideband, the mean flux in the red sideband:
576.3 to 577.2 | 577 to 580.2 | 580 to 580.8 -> 0.17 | 15.1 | 15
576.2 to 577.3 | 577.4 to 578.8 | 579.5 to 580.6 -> 0.12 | 14.8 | 15.6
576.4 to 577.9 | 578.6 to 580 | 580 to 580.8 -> 0.04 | 14.5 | 15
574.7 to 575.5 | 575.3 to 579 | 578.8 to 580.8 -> 0.17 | 15.2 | 14.8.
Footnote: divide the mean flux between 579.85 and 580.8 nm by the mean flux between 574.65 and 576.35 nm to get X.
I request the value 1.01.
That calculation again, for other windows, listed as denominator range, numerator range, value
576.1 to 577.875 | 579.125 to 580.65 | 1.06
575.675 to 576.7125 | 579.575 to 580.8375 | 1.04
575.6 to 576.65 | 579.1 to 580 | 1.05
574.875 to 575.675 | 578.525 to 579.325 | 0.92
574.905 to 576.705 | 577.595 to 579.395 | 0.95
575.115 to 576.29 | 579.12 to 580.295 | 1.03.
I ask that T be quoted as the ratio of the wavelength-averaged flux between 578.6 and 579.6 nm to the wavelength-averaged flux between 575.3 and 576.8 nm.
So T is 0.96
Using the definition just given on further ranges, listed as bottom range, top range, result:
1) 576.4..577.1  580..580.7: 1.00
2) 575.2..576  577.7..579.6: 0.94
